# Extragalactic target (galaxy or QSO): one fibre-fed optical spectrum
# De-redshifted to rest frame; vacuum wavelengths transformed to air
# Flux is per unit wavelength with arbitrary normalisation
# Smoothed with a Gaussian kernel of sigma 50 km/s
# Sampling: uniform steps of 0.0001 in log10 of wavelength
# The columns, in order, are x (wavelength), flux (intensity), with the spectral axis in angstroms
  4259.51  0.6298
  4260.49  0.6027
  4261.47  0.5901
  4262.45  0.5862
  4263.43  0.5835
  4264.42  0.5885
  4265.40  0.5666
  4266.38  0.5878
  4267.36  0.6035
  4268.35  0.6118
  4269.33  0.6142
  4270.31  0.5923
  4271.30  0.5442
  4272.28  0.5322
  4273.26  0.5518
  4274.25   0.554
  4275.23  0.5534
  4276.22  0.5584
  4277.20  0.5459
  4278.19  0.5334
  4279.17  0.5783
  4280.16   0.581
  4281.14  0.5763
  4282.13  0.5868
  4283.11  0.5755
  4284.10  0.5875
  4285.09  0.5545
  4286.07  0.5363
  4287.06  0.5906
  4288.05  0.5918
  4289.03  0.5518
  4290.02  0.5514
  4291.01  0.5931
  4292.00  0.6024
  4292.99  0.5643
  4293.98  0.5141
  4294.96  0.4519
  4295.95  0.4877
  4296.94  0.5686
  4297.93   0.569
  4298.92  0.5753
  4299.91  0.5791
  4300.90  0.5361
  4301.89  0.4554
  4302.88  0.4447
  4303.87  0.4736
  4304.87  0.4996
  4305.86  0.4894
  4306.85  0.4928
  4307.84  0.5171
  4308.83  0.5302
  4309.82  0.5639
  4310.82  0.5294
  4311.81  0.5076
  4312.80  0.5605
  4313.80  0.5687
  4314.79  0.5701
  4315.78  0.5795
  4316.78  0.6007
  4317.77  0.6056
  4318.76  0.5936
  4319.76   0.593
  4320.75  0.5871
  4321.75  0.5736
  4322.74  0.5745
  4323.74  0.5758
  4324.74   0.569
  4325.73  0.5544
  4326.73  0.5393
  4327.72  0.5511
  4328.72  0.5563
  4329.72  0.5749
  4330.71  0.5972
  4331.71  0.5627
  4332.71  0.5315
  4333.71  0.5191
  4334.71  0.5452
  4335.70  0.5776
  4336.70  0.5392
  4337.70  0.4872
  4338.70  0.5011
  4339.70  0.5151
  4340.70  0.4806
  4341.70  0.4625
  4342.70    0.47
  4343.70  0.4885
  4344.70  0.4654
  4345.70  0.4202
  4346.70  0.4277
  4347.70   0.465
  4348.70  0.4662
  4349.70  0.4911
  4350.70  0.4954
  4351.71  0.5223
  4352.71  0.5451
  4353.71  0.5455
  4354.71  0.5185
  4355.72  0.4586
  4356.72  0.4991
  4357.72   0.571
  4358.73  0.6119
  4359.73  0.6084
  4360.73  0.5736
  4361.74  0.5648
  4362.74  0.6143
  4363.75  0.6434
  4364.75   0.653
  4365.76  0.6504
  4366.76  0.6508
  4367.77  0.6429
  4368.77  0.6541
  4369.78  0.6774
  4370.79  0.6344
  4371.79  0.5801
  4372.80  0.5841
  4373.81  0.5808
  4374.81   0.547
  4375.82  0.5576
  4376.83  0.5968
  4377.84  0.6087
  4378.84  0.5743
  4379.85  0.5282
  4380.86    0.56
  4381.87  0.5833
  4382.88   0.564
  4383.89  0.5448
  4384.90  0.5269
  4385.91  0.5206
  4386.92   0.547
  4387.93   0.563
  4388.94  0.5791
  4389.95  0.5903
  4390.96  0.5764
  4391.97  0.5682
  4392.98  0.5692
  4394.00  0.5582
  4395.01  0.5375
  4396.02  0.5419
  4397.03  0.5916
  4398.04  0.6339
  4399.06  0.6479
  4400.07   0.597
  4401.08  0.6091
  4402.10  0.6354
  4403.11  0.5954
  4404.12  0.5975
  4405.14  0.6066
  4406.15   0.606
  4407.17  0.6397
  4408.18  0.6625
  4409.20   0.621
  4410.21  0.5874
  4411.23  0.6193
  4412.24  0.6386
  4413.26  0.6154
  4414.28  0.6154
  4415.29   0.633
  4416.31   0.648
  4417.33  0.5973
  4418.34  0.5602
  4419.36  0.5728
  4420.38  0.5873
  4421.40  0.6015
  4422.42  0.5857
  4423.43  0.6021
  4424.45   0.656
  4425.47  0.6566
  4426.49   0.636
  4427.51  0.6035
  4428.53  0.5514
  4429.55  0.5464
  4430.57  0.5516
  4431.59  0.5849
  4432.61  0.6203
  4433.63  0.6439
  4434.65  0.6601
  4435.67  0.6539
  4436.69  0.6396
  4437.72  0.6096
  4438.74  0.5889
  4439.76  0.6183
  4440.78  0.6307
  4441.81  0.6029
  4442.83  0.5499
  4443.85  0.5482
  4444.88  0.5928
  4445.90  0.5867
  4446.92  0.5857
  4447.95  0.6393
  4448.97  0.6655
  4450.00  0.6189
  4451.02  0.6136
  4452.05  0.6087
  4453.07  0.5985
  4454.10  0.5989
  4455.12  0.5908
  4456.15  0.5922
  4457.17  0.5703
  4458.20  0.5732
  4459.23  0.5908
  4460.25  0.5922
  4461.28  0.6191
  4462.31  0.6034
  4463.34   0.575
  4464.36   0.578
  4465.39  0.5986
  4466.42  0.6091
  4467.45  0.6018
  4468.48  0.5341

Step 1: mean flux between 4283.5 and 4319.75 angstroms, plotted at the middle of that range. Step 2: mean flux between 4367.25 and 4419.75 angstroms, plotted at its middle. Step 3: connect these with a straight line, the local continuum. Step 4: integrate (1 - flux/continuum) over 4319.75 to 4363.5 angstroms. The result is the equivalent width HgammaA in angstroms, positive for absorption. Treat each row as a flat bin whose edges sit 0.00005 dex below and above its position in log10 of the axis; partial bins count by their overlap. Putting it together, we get 2.63 angstroms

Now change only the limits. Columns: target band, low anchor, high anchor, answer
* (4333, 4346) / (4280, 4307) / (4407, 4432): 1.52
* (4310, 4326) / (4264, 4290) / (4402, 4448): 0.26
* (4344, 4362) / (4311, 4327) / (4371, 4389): 1.73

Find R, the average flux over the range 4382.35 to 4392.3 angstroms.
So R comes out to 0.558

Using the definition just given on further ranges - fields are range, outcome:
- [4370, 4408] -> 0.582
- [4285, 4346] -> 0.539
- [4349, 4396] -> 0.573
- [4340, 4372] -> 0.548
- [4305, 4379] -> 0.553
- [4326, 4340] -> 0.543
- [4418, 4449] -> 0.603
